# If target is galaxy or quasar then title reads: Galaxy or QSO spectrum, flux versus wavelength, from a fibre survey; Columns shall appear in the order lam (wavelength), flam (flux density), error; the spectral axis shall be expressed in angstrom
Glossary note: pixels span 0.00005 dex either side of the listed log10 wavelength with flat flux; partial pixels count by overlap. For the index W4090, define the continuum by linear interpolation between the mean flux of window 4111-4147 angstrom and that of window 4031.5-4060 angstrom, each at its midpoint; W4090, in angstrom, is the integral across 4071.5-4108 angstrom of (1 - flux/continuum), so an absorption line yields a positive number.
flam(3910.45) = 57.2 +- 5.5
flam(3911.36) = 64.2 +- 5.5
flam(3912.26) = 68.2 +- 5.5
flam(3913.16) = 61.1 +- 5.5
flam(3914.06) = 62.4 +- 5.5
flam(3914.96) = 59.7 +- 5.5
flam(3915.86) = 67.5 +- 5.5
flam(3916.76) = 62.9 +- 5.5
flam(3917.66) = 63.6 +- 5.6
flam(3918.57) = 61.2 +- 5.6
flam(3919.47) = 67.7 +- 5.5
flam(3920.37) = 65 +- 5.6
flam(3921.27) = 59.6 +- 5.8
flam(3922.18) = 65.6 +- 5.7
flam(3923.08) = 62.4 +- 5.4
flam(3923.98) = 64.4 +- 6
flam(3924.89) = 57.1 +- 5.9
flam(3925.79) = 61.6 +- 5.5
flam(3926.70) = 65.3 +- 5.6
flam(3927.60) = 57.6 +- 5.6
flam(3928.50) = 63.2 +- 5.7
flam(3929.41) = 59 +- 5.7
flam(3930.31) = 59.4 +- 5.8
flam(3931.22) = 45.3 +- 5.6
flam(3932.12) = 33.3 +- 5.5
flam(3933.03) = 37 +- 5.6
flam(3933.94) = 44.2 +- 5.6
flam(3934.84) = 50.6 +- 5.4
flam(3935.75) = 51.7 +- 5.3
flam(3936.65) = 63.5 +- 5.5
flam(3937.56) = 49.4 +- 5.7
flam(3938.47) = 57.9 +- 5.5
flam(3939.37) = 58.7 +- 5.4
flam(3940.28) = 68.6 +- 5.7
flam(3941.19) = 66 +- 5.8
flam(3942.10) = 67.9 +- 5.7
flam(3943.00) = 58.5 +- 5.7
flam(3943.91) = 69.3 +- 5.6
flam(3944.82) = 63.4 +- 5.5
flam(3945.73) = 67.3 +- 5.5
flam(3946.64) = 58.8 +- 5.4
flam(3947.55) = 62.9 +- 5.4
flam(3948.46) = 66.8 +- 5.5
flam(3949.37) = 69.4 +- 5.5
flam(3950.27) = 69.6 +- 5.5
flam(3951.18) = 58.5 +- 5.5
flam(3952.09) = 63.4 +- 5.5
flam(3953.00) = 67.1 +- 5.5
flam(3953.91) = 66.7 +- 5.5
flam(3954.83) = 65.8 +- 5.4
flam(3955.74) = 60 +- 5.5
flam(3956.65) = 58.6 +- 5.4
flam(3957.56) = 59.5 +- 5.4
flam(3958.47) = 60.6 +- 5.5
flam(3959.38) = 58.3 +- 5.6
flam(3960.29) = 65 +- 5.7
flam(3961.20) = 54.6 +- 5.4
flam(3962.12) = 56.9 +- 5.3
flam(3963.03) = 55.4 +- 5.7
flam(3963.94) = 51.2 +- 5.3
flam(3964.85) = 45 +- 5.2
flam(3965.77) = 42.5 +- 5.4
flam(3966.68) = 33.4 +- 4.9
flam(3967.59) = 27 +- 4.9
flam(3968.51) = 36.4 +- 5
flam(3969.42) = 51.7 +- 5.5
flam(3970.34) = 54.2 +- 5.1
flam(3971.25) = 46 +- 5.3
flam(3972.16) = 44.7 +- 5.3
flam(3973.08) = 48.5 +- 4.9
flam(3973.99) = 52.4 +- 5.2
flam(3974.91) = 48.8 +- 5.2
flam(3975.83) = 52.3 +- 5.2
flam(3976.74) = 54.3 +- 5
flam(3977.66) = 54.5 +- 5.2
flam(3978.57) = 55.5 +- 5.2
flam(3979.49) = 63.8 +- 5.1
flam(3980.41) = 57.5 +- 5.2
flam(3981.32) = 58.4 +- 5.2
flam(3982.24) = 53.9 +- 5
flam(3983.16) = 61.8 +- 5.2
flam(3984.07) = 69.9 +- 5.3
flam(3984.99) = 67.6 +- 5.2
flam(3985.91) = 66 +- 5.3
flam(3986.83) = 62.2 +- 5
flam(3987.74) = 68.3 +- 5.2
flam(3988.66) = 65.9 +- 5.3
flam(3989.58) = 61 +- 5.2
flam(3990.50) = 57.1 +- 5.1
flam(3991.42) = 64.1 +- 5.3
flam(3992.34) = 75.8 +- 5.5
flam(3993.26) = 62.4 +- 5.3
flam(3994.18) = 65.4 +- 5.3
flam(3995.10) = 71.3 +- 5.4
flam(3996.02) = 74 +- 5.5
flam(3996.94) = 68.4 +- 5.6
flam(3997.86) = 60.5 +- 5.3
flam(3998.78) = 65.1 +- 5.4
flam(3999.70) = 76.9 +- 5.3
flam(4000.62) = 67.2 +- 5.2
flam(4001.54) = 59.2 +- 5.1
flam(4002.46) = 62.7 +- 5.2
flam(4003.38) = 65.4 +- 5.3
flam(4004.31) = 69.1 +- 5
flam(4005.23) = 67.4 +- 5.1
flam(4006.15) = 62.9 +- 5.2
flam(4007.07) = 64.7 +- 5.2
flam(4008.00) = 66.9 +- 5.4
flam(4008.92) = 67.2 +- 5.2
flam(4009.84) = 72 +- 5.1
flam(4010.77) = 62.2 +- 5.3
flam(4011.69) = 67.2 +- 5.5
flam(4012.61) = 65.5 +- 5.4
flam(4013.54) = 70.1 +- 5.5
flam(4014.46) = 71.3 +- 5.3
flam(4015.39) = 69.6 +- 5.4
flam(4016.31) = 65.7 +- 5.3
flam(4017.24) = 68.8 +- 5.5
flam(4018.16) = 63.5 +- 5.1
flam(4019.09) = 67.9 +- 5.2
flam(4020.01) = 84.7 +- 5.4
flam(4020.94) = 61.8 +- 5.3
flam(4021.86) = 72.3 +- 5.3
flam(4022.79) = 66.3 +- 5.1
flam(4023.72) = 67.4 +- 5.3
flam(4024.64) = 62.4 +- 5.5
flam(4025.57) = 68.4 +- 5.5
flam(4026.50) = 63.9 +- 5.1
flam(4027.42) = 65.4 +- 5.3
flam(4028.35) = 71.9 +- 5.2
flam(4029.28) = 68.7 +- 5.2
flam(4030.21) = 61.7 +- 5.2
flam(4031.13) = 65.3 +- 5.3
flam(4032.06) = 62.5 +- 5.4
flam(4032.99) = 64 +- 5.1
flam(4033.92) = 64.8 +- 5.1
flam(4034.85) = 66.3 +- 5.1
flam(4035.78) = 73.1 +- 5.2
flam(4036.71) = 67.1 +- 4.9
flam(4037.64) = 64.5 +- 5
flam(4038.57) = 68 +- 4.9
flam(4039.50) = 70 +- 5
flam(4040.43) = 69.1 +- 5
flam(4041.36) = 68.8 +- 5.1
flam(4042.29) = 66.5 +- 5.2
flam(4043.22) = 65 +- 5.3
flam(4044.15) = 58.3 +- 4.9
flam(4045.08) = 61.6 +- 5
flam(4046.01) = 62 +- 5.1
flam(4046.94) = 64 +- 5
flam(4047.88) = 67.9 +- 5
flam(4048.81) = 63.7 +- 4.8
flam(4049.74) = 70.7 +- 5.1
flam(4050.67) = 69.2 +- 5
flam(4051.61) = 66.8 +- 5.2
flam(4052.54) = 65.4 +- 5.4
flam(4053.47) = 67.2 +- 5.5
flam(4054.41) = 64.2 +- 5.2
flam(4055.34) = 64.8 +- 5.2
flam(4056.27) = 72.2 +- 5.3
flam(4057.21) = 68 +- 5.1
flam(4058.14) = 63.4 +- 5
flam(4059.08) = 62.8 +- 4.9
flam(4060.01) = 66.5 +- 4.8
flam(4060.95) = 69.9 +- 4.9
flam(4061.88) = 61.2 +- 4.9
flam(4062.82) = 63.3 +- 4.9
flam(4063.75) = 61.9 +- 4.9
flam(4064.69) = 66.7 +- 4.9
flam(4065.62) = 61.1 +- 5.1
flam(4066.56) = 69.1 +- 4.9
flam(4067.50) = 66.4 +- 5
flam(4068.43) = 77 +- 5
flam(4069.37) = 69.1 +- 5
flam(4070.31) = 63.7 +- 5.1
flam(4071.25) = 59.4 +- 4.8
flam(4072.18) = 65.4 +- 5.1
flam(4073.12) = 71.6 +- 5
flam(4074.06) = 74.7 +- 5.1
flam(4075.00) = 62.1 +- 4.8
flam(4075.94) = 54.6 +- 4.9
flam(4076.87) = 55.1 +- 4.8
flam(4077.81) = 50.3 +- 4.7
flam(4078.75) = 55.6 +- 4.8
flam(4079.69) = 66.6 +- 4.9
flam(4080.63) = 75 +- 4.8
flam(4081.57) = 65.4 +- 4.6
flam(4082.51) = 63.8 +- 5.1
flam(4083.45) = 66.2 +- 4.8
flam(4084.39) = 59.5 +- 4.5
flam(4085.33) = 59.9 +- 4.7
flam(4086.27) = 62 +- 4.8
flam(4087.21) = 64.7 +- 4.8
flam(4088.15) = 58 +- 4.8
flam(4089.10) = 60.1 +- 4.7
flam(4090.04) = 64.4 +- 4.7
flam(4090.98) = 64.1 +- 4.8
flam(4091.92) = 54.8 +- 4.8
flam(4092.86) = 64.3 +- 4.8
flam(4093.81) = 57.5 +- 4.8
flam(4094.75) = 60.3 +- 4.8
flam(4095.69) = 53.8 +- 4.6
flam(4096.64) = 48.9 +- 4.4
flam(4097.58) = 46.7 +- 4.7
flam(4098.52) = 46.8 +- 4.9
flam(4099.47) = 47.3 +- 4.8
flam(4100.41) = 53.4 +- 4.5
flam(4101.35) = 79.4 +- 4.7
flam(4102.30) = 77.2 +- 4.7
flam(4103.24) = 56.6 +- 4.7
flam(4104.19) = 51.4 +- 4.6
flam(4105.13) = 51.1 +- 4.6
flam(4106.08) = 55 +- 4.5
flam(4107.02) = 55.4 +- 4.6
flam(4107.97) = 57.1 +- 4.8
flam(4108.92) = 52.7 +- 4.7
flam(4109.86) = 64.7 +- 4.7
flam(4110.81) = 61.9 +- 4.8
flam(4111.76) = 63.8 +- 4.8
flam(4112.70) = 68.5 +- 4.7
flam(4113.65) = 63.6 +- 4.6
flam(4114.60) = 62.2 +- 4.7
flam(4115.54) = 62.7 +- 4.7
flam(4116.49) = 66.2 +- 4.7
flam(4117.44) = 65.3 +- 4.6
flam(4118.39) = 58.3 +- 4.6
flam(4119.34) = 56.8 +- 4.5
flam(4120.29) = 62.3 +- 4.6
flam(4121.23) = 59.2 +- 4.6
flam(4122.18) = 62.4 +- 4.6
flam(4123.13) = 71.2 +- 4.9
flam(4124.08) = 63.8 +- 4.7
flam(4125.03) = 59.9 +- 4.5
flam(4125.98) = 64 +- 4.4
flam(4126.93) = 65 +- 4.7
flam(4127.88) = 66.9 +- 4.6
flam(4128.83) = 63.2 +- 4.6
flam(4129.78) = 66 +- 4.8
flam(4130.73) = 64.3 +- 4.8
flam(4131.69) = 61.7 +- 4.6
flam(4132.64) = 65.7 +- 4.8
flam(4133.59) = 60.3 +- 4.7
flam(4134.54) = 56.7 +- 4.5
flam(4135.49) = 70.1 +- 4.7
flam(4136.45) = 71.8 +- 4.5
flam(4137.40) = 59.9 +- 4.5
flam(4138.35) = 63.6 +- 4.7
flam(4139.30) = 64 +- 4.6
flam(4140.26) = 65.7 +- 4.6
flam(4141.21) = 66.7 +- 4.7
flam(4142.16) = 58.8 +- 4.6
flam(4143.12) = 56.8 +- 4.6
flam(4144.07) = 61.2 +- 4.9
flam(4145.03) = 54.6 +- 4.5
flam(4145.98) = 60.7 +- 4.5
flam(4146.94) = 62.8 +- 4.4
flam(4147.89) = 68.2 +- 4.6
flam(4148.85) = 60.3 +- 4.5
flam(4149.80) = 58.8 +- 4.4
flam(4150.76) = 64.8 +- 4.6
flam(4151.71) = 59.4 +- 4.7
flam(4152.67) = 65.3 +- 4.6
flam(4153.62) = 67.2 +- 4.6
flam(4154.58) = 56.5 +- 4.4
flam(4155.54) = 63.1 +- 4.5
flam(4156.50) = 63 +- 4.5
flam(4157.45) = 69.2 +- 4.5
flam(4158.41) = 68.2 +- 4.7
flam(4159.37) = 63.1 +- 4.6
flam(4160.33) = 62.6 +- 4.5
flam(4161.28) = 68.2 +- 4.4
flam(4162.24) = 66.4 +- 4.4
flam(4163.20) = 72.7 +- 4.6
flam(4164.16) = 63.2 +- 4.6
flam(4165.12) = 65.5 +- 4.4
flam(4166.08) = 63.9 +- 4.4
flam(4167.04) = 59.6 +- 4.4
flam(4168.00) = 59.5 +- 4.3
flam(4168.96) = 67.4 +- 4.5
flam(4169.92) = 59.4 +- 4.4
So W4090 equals 2.6 angstrom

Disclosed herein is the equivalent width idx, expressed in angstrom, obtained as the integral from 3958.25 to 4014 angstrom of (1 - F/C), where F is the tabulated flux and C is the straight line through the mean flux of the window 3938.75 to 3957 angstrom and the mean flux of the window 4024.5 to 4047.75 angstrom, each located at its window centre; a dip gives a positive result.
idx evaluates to 4.6 angstrom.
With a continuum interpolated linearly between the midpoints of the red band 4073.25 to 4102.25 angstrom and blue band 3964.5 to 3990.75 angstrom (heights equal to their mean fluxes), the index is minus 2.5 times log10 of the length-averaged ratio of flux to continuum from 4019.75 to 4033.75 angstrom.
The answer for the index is -0.18 mag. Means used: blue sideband 53.8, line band 66.8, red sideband 60.2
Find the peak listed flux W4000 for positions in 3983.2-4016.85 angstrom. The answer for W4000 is 76.9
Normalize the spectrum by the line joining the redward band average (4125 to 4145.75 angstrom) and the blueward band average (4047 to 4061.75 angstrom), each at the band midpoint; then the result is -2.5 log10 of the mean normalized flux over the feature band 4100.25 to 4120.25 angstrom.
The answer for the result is 0.05 mag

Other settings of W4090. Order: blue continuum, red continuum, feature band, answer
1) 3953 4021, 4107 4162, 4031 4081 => -2.9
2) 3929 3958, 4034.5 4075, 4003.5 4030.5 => -1.5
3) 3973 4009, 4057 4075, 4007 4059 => -1.6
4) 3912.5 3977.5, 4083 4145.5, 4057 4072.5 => -1.5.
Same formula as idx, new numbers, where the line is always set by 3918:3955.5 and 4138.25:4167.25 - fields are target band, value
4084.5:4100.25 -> 1.37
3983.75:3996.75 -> -1.16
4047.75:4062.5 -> -1.06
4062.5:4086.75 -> -0.70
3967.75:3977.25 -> 1.95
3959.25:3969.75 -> 2.23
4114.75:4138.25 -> -0.17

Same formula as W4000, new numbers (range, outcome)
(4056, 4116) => 79.4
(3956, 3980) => 65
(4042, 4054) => 70.7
